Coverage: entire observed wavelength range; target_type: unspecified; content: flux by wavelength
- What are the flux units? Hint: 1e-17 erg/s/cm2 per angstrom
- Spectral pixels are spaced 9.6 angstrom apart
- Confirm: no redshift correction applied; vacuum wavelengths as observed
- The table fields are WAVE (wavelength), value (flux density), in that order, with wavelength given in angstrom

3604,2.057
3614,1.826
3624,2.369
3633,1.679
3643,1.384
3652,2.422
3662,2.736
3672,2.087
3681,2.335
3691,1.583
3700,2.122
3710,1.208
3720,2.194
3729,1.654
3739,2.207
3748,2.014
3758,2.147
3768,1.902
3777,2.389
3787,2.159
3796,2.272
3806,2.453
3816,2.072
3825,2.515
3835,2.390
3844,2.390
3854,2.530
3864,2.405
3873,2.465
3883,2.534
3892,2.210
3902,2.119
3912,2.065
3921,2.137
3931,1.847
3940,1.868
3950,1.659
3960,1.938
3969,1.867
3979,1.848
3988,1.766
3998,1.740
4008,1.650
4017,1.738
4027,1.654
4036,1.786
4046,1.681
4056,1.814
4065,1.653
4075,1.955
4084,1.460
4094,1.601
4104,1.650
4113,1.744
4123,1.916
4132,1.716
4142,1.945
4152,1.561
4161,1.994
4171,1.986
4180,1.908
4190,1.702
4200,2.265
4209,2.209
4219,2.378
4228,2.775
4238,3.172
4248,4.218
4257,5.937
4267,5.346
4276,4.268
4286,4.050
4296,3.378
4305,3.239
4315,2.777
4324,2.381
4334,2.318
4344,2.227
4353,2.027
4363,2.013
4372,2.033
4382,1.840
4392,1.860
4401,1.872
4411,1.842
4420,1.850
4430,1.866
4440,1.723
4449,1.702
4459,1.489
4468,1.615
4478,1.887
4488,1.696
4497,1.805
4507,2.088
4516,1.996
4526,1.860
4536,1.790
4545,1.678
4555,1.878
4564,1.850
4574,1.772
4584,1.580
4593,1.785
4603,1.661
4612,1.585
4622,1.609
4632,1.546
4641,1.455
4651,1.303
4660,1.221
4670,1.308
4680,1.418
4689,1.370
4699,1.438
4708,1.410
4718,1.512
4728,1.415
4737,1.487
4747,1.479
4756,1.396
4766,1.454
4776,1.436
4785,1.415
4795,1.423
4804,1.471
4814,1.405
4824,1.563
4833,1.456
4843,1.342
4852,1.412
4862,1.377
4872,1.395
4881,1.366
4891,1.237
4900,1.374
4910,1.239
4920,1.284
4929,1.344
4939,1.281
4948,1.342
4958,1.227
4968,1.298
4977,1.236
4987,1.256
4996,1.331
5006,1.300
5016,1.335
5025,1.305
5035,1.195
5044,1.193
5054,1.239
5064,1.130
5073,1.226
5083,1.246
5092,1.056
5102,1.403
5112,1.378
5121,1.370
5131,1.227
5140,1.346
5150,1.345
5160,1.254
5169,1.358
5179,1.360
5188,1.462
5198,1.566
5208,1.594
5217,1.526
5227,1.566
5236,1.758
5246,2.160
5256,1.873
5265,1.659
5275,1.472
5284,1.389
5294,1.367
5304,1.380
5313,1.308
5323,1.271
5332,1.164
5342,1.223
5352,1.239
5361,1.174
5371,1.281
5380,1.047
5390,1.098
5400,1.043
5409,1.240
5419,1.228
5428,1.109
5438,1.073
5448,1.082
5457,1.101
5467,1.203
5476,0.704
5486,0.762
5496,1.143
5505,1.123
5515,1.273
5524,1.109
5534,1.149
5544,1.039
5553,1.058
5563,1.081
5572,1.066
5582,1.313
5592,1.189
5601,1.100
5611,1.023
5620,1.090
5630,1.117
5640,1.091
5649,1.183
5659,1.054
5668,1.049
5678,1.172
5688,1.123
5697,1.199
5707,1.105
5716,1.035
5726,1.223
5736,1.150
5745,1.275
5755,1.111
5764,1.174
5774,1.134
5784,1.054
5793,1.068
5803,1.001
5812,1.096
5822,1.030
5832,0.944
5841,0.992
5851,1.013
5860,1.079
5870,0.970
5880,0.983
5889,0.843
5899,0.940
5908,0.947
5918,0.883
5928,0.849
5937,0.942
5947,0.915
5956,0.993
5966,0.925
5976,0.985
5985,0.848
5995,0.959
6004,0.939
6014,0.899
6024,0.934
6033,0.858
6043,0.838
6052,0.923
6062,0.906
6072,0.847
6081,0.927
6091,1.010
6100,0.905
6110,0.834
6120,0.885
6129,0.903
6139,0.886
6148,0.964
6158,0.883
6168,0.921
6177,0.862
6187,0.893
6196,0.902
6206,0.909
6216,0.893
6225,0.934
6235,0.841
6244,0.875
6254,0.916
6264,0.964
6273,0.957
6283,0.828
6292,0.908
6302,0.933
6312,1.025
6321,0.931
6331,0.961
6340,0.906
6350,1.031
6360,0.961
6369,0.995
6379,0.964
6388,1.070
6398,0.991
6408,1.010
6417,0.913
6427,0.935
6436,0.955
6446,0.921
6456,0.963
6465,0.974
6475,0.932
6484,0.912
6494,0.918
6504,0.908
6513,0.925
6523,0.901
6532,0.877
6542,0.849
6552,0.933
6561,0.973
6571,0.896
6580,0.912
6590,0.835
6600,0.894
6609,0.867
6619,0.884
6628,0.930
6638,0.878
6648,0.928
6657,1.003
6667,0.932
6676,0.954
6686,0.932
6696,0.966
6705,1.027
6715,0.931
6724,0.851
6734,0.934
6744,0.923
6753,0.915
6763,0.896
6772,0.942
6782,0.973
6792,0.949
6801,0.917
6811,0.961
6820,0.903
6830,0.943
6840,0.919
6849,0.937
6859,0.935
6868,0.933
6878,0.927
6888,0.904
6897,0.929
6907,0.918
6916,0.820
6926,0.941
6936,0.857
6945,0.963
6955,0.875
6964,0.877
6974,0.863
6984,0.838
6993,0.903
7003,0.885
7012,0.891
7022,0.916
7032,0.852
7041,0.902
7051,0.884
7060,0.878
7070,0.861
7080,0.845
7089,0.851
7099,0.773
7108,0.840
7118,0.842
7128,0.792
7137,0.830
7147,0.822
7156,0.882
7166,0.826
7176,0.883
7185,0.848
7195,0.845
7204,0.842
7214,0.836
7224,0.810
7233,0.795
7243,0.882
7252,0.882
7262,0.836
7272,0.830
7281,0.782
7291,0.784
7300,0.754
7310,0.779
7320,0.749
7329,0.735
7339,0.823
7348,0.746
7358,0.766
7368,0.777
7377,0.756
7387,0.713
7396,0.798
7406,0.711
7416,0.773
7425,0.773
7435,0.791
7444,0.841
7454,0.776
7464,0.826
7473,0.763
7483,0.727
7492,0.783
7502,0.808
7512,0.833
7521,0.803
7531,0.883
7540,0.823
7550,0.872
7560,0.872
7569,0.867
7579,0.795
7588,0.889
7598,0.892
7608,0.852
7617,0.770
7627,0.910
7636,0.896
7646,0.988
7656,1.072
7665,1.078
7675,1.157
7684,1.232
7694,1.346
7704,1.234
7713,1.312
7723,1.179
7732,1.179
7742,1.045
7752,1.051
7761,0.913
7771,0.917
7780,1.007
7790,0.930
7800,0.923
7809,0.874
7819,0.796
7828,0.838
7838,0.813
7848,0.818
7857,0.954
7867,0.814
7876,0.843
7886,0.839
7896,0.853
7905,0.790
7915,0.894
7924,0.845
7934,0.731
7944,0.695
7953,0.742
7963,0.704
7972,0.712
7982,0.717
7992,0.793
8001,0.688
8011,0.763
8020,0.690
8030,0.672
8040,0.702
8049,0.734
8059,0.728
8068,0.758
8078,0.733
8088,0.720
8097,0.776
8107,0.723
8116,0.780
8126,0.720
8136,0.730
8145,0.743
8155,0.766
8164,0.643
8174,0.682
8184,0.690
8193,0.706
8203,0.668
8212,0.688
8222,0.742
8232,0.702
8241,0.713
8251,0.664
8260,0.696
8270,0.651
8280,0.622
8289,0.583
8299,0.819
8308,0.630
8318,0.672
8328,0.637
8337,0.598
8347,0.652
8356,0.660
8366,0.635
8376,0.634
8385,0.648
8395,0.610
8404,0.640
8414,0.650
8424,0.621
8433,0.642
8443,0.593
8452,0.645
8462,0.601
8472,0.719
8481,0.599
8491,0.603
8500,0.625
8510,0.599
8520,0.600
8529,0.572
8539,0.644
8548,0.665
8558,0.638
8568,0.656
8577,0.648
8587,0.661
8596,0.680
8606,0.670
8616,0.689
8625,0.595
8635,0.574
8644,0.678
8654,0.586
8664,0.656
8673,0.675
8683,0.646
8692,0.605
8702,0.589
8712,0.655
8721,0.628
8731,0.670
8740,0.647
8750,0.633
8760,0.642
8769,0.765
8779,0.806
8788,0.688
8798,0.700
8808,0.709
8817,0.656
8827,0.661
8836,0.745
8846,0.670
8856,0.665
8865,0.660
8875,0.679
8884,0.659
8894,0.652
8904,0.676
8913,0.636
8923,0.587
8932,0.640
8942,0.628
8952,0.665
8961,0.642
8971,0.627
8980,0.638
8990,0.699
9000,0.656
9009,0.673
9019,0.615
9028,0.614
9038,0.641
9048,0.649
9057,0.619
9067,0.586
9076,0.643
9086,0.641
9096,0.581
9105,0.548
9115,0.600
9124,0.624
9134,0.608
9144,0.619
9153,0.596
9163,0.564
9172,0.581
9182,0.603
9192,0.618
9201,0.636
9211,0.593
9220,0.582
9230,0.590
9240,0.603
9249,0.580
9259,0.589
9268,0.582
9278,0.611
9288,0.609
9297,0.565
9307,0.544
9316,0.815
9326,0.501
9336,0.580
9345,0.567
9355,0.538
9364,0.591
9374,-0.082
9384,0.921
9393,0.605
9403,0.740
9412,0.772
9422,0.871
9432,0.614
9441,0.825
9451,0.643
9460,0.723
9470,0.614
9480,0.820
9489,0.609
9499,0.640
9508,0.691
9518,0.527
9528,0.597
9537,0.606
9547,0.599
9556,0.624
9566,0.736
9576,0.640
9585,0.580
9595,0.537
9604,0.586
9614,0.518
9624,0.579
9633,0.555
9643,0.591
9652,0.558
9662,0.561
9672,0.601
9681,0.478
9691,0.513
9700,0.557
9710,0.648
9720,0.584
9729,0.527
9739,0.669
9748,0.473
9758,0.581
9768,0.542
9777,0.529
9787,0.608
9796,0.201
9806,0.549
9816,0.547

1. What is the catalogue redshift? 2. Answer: 1.753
